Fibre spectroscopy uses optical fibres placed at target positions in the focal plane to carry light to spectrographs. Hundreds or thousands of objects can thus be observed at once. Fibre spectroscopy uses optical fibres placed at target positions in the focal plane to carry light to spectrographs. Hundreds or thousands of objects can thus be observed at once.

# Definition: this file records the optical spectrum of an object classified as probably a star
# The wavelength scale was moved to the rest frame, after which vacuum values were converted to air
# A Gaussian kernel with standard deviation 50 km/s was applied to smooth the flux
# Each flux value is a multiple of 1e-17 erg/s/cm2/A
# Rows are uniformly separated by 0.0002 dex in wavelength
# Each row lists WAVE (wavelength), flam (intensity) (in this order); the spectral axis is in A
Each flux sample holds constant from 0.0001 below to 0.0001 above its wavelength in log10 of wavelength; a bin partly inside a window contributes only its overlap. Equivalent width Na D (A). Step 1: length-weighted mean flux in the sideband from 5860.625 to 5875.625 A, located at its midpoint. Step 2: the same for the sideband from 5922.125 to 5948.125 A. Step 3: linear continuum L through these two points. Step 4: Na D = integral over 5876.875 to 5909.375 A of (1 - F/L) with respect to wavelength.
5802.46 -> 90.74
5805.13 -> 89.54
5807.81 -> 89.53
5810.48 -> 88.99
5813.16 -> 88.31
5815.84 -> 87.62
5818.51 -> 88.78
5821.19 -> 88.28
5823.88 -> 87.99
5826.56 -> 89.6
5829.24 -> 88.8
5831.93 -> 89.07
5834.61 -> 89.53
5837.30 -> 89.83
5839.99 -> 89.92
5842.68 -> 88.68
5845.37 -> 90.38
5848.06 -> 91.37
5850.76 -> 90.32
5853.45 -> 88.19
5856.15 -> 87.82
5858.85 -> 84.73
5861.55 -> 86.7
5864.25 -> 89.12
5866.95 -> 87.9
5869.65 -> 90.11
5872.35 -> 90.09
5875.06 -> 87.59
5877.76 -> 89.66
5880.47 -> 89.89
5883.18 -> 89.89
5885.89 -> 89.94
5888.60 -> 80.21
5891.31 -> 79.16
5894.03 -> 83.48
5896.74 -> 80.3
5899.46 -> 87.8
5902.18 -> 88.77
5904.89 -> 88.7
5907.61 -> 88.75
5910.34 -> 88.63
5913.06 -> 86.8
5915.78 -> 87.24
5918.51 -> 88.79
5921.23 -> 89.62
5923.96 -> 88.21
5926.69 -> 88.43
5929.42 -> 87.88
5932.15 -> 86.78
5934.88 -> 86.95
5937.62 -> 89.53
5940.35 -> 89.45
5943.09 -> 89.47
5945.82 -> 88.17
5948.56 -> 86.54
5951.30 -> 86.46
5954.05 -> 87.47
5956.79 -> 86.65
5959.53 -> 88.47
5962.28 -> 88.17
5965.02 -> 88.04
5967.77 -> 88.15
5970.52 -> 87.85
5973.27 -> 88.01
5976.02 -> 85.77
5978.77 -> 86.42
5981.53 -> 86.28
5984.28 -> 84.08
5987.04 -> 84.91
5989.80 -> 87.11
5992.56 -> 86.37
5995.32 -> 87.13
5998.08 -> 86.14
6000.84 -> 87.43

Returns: 0.8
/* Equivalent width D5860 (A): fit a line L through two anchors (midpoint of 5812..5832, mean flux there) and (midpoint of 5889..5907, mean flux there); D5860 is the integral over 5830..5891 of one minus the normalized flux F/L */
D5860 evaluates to -1.4 A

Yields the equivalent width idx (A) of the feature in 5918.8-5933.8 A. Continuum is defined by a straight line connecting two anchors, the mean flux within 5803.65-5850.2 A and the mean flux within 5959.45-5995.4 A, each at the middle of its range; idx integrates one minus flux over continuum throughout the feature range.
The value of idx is -0.1 A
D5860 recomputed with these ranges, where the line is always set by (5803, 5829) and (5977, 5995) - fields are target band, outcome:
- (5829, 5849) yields -0.3 A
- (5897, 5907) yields 0.0 A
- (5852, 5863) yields 0.1 A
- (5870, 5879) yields -0.1 A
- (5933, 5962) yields -0.4 A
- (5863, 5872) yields -0.1 A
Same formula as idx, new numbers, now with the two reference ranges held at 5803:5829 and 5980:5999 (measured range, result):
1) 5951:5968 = -0.2 A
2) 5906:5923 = -0.2 A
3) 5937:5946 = -0.3 A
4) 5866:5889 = -0.2 A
